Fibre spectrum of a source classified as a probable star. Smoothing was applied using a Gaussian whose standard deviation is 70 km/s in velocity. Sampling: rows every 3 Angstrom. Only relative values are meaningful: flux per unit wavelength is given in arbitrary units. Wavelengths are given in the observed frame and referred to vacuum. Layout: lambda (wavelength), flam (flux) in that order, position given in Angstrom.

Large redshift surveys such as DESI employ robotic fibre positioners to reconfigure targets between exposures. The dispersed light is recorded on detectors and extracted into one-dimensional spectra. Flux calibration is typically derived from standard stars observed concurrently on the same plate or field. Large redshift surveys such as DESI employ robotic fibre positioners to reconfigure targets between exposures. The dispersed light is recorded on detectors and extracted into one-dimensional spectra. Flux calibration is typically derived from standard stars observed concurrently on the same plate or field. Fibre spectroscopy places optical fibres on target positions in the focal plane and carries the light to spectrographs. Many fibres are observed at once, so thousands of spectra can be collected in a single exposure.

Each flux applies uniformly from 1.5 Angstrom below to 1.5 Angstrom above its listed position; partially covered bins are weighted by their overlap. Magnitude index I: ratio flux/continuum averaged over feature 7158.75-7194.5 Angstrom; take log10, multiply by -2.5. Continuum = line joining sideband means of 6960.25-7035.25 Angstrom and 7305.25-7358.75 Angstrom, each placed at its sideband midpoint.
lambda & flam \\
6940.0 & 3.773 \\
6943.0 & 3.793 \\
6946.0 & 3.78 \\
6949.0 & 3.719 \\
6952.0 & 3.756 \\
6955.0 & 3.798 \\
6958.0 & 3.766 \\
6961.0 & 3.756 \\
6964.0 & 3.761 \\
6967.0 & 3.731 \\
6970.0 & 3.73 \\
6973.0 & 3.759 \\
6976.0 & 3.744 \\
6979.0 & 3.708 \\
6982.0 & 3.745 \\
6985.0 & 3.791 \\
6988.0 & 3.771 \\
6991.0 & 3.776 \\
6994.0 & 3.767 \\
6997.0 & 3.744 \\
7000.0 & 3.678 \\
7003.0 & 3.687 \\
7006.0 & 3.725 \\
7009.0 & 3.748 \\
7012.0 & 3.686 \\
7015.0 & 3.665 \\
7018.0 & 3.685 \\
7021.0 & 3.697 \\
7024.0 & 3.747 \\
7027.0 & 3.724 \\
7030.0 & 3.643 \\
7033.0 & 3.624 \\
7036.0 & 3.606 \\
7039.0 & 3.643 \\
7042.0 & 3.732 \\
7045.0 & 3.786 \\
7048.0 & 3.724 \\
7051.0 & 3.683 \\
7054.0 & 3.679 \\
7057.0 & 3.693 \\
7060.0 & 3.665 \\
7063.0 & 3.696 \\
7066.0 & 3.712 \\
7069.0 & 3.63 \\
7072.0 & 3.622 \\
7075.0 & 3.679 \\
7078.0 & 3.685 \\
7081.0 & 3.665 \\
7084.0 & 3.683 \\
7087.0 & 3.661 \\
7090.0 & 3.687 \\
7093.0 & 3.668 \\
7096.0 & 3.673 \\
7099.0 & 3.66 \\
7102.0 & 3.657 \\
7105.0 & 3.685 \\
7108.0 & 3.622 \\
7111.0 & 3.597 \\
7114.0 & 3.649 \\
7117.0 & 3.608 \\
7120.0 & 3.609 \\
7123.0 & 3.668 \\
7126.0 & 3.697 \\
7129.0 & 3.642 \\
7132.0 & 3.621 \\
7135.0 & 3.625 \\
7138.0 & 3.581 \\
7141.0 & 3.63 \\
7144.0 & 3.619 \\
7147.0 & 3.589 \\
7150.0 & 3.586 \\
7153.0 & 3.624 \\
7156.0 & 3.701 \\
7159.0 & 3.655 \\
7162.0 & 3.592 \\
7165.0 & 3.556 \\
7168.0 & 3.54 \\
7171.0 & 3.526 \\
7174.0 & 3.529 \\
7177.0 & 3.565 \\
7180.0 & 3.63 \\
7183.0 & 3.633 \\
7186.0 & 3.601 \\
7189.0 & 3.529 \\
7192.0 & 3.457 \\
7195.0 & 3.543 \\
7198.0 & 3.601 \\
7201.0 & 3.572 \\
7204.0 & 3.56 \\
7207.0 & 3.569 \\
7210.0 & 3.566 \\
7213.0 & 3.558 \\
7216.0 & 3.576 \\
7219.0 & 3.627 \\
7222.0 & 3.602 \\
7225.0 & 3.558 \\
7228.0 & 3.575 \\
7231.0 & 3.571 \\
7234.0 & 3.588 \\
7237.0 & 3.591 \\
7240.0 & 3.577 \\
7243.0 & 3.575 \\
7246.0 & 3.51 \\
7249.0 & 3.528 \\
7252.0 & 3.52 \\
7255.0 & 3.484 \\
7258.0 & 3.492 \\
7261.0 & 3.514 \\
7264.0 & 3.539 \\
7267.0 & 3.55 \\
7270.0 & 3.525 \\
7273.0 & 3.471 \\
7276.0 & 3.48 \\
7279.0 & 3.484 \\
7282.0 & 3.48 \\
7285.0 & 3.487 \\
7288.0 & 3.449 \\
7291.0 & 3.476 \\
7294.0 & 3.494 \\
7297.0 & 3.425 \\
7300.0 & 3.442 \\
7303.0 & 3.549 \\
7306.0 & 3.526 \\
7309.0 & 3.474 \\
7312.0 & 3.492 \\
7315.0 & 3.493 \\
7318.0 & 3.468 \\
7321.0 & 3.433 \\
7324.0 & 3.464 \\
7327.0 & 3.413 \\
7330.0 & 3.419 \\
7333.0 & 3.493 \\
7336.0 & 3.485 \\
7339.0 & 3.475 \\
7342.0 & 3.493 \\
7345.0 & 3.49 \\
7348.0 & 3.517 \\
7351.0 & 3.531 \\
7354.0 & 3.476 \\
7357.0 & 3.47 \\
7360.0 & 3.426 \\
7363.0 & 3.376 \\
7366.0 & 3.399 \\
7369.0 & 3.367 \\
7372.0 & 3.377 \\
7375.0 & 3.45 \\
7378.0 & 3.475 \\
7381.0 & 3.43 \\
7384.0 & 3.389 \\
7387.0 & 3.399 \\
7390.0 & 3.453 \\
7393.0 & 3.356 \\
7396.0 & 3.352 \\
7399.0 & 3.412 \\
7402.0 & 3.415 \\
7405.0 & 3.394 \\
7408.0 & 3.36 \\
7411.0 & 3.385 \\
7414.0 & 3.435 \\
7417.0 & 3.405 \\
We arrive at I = 0.01 mag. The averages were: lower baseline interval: 3.72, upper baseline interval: 3.48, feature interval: 3.56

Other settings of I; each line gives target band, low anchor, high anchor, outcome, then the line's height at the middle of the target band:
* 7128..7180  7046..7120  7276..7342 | 0.00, 3.61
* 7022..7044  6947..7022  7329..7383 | 0.01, 3.7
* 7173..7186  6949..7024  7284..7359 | 0.00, 3.59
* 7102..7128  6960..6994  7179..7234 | 0.00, 3.64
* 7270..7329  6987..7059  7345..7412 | 0.00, 3.48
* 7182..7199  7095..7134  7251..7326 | 0.01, 3.58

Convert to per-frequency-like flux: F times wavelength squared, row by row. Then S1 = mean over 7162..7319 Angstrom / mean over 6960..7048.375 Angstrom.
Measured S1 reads 1.02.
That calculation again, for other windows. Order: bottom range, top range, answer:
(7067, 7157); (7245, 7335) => 1.00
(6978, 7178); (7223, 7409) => 1.01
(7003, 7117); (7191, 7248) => 1.01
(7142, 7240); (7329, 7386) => 1.01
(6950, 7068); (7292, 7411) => 1.02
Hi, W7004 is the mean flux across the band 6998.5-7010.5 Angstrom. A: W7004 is 3.71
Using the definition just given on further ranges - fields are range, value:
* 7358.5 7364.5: 3.4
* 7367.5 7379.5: 3.42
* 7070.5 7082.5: 3.66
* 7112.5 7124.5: 3.63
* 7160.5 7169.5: 3.56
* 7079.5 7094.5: 3.67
